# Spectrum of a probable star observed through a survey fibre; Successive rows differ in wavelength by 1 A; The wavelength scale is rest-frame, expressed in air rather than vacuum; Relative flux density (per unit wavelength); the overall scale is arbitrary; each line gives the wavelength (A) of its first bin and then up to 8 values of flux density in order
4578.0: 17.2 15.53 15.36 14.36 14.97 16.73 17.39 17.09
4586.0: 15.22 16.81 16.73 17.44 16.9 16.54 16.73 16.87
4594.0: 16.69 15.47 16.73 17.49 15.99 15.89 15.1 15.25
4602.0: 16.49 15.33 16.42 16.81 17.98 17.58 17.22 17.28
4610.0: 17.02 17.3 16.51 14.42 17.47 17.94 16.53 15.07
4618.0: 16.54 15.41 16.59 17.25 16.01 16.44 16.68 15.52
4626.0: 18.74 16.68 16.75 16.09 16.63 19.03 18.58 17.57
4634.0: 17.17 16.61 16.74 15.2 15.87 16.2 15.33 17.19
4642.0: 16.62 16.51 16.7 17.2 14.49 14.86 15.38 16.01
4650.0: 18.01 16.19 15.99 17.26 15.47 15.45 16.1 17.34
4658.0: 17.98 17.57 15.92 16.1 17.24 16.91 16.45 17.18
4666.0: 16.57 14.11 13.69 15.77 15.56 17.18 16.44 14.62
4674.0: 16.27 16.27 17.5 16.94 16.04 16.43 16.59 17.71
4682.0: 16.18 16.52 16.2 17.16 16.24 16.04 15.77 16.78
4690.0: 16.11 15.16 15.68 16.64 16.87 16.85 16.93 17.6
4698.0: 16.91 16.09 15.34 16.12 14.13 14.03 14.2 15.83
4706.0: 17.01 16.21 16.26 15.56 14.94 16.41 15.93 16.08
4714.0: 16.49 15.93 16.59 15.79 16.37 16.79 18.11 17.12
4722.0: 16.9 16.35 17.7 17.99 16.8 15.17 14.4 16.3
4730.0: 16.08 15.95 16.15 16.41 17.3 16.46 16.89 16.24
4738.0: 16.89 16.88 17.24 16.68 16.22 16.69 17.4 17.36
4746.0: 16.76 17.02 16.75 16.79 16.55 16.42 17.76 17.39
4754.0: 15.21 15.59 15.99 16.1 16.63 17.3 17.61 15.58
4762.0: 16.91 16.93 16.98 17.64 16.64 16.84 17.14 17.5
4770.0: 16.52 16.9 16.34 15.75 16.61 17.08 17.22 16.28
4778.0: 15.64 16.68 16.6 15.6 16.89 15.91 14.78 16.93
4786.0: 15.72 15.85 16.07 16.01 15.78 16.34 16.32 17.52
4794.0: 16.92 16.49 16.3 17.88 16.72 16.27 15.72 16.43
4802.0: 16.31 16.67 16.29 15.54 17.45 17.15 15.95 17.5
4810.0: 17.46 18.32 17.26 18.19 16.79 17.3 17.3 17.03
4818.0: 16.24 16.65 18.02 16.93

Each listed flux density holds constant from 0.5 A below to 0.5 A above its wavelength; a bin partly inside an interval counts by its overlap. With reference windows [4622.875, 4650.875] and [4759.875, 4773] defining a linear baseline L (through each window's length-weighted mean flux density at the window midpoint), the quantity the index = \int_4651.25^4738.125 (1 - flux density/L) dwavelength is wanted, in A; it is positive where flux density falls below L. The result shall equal 2.11 A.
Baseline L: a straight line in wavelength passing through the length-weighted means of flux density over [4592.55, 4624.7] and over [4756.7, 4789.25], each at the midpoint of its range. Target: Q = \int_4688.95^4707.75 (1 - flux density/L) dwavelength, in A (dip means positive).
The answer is 0.6 A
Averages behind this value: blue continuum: 16.5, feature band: 16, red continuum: 16.5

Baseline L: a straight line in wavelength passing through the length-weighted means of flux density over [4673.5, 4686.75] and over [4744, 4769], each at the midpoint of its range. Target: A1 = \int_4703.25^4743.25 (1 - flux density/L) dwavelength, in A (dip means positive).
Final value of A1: 0.8 A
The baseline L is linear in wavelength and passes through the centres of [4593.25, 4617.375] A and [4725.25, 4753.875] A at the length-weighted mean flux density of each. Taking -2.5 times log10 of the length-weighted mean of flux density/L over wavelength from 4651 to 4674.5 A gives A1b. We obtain 0.02 mag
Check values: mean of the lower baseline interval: 16.5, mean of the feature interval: 16.2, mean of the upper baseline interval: 16.6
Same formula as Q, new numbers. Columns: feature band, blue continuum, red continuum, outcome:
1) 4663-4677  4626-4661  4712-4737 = 0.4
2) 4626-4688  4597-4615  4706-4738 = 0.1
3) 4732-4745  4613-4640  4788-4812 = -0.1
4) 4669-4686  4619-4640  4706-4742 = 0.1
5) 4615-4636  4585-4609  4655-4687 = -0.4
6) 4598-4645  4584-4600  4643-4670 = -0.6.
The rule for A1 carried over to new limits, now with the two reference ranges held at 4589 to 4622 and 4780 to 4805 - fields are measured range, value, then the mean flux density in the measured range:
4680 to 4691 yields 0.0 A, 16.4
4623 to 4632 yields -0.3 A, 17.1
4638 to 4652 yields 0.3 A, 16.2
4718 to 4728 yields -0.3 A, 16.8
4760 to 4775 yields -0.4 A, 16.8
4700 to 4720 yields 0.7 A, 15.9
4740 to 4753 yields -0.4 A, 16.9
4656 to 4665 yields -0.2 A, 16.9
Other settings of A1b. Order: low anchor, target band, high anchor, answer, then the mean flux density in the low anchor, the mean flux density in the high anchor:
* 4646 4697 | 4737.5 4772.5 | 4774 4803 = -0.03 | 16.3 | 16.4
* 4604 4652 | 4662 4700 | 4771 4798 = 0.01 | 16.6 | 16.4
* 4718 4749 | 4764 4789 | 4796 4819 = 0.02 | 16.7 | 16.9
